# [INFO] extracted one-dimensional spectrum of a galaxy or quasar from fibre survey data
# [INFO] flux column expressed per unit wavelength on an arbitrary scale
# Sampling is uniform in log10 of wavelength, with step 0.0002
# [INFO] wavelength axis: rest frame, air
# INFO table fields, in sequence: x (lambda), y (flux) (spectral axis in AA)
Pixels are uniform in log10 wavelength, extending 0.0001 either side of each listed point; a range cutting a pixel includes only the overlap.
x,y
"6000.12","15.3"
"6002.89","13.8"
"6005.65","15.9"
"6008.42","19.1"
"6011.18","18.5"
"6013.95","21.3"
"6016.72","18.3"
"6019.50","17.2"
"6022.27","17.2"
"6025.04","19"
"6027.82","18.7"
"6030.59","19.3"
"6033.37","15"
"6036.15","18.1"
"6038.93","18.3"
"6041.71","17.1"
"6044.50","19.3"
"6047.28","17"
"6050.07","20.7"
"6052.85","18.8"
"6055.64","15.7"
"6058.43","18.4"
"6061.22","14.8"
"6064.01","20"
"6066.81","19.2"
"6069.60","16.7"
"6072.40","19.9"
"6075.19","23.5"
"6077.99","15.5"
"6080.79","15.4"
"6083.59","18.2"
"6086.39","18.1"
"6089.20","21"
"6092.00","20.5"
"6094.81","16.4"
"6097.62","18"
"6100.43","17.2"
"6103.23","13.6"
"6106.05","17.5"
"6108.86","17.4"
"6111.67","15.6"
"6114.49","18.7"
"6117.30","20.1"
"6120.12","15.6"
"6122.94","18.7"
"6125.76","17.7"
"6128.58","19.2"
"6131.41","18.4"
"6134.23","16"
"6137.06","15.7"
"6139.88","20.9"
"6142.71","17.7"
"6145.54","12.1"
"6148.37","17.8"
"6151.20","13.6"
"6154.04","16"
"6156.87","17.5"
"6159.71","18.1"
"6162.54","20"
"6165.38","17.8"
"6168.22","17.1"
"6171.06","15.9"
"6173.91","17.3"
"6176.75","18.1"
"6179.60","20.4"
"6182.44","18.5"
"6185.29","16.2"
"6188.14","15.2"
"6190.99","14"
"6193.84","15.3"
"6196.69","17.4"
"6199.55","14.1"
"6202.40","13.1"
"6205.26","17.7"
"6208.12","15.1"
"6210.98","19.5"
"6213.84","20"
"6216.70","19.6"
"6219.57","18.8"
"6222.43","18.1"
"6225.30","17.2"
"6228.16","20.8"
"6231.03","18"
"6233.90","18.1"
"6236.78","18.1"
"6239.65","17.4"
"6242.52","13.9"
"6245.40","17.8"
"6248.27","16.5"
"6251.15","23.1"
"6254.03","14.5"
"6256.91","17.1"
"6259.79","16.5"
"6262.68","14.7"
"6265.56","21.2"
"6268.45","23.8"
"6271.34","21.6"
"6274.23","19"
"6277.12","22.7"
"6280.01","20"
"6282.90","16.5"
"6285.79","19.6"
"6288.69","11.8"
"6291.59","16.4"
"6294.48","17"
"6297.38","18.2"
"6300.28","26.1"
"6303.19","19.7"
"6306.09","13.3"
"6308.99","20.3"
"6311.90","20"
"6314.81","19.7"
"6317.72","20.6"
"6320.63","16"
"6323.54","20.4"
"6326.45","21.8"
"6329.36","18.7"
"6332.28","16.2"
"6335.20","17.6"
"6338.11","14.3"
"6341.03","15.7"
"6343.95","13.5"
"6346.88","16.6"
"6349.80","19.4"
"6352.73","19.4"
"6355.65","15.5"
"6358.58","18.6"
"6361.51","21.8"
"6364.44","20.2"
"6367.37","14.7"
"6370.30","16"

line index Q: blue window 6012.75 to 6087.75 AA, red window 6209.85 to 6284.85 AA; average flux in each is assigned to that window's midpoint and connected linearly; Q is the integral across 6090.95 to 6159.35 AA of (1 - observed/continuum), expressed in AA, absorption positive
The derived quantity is 4.42 AA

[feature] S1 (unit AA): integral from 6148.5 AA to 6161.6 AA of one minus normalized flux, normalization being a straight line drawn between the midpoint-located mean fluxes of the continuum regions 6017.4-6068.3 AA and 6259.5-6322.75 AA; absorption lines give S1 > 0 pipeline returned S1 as 1.3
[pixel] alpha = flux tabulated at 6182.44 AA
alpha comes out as 18.5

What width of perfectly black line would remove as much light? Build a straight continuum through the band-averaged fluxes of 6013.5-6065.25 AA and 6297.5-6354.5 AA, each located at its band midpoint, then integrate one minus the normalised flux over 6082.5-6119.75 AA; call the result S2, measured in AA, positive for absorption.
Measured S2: 0.6 AA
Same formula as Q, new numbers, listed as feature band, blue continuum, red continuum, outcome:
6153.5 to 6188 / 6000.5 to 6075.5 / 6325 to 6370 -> 0.30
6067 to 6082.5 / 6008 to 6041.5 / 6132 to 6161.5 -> -0.59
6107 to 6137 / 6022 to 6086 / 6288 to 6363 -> 0.74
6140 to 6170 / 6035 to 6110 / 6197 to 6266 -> 1.35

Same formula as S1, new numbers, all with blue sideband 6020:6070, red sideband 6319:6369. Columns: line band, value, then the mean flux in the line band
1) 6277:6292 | 0.2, 17.5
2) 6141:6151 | 1.2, 15.7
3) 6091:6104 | 0.5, 17.2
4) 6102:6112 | 1.0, 16.1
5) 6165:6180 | 0.2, 17.6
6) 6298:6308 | -1.1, 19.6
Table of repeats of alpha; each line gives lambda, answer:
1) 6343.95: 13.5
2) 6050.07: 20.7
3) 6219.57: 18.8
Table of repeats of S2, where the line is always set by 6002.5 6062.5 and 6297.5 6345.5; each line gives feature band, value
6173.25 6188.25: 0.2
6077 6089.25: 0.4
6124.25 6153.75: 1.9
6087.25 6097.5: -0.6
